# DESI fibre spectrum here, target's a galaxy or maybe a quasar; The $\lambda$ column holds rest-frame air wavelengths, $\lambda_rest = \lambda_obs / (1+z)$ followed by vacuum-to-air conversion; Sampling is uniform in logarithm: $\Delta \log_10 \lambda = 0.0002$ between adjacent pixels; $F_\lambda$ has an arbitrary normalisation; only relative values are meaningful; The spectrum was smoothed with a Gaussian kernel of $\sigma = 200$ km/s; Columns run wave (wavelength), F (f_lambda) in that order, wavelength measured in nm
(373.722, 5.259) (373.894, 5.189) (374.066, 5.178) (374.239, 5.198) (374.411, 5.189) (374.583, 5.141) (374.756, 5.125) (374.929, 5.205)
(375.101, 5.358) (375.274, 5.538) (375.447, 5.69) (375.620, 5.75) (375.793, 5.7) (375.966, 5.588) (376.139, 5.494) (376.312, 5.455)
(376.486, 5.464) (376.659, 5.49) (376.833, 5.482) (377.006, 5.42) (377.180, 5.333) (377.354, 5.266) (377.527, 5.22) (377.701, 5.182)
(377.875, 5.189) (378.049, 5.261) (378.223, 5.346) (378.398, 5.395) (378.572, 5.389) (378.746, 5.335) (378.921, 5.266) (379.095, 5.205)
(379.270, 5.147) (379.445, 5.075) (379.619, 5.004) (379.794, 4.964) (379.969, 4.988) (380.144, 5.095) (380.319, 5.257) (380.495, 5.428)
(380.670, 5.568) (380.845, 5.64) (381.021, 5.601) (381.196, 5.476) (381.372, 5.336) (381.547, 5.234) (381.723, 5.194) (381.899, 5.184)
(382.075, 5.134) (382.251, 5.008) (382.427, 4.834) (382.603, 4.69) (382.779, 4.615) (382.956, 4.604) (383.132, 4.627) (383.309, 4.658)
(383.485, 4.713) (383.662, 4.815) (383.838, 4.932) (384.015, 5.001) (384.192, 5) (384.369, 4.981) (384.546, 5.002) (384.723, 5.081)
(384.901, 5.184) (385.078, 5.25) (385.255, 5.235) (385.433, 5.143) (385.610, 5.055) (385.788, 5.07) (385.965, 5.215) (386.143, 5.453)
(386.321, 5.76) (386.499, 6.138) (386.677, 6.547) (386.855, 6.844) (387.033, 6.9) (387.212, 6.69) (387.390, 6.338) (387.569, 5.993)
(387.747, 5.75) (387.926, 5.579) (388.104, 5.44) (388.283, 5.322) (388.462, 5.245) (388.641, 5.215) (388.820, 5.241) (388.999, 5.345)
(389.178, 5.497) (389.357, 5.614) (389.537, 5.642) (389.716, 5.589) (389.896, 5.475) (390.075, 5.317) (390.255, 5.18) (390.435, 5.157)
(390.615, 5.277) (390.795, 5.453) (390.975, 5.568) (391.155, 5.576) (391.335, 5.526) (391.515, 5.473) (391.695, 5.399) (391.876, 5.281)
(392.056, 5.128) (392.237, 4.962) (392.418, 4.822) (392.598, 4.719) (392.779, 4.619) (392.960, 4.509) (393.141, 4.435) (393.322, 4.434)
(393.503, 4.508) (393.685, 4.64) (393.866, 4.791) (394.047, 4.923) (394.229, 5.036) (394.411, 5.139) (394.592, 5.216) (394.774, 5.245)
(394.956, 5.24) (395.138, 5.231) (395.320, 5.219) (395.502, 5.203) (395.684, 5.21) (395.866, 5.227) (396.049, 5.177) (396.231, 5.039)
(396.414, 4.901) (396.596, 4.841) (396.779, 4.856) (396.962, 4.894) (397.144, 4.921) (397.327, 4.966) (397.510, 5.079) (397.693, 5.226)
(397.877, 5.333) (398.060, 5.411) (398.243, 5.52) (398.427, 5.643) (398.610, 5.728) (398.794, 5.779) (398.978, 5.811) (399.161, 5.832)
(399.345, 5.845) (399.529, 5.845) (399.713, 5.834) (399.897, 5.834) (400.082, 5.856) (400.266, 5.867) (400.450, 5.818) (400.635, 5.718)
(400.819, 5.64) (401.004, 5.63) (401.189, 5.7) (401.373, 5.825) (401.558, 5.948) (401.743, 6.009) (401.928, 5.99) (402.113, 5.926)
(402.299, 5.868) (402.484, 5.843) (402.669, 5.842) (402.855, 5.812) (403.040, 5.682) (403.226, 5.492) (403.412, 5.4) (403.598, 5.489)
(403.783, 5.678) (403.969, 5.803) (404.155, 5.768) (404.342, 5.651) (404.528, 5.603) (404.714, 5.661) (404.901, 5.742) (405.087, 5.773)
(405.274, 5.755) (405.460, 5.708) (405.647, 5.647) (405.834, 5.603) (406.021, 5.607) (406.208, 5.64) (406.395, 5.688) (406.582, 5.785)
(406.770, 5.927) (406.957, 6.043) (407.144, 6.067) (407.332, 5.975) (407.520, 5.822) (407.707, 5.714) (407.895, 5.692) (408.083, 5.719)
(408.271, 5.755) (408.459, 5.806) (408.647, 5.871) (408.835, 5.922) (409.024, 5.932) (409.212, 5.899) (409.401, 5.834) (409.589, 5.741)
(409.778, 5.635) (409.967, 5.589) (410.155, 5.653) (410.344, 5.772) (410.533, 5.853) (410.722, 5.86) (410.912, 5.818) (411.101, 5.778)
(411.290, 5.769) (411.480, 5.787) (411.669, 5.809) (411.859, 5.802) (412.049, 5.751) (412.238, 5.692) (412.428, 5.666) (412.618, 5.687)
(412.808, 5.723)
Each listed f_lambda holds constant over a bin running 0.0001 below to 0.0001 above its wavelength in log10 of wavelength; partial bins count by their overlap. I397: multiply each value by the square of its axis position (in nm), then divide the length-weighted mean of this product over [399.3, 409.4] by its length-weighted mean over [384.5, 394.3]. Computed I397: 1.16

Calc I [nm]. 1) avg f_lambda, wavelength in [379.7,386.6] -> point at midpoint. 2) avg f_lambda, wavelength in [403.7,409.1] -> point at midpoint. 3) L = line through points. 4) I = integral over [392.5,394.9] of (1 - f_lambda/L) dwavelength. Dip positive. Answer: 0.279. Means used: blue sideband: 5.13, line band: 4.79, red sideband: 5.77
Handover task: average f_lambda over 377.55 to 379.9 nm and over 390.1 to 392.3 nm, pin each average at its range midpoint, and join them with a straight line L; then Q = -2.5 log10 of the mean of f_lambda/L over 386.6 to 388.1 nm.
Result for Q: -0.18 mag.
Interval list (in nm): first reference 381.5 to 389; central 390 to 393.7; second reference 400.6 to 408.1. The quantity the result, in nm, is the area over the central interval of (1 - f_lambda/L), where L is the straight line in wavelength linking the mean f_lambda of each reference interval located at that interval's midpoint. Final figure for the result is 0.29 nm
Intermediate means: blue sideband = 5.33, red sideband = 5.75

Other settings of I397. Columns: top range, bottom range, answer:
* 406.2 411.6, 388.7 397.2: 1.23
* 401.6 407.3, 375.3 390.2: 1.20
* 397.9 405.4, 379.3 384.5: 1.26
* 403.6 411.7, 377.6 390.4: 1.22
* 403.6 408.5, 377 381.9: 1.25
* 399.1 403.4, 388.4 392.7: 1.15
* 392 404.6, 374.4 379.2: 1.12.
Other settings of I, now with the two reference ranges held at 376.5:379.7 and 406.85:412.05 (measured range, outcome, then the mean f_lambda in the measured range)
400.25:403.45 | -0.06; 5.78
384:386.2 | 0.11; 5.13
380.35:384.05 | 0.20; 5.06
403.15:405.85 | 0.03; 5.65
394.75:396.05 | 0.08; 5.22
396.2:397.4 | 0.15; 4.91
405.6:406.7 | 0.02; 5.66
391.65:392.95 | 0.14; 4.94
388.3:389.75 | 0.01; 5.41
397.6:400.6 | -0.03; 5.7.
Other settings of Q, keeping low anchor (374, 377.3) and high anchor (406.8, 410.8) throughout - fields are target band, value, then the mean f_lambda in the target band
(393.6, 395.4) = 0.12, 5.07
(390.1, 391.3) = 0.04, 5.37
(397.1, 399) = 0.06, 5.4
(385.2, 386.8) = 0.00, 5.55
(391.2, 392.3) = 0.06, 5.32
